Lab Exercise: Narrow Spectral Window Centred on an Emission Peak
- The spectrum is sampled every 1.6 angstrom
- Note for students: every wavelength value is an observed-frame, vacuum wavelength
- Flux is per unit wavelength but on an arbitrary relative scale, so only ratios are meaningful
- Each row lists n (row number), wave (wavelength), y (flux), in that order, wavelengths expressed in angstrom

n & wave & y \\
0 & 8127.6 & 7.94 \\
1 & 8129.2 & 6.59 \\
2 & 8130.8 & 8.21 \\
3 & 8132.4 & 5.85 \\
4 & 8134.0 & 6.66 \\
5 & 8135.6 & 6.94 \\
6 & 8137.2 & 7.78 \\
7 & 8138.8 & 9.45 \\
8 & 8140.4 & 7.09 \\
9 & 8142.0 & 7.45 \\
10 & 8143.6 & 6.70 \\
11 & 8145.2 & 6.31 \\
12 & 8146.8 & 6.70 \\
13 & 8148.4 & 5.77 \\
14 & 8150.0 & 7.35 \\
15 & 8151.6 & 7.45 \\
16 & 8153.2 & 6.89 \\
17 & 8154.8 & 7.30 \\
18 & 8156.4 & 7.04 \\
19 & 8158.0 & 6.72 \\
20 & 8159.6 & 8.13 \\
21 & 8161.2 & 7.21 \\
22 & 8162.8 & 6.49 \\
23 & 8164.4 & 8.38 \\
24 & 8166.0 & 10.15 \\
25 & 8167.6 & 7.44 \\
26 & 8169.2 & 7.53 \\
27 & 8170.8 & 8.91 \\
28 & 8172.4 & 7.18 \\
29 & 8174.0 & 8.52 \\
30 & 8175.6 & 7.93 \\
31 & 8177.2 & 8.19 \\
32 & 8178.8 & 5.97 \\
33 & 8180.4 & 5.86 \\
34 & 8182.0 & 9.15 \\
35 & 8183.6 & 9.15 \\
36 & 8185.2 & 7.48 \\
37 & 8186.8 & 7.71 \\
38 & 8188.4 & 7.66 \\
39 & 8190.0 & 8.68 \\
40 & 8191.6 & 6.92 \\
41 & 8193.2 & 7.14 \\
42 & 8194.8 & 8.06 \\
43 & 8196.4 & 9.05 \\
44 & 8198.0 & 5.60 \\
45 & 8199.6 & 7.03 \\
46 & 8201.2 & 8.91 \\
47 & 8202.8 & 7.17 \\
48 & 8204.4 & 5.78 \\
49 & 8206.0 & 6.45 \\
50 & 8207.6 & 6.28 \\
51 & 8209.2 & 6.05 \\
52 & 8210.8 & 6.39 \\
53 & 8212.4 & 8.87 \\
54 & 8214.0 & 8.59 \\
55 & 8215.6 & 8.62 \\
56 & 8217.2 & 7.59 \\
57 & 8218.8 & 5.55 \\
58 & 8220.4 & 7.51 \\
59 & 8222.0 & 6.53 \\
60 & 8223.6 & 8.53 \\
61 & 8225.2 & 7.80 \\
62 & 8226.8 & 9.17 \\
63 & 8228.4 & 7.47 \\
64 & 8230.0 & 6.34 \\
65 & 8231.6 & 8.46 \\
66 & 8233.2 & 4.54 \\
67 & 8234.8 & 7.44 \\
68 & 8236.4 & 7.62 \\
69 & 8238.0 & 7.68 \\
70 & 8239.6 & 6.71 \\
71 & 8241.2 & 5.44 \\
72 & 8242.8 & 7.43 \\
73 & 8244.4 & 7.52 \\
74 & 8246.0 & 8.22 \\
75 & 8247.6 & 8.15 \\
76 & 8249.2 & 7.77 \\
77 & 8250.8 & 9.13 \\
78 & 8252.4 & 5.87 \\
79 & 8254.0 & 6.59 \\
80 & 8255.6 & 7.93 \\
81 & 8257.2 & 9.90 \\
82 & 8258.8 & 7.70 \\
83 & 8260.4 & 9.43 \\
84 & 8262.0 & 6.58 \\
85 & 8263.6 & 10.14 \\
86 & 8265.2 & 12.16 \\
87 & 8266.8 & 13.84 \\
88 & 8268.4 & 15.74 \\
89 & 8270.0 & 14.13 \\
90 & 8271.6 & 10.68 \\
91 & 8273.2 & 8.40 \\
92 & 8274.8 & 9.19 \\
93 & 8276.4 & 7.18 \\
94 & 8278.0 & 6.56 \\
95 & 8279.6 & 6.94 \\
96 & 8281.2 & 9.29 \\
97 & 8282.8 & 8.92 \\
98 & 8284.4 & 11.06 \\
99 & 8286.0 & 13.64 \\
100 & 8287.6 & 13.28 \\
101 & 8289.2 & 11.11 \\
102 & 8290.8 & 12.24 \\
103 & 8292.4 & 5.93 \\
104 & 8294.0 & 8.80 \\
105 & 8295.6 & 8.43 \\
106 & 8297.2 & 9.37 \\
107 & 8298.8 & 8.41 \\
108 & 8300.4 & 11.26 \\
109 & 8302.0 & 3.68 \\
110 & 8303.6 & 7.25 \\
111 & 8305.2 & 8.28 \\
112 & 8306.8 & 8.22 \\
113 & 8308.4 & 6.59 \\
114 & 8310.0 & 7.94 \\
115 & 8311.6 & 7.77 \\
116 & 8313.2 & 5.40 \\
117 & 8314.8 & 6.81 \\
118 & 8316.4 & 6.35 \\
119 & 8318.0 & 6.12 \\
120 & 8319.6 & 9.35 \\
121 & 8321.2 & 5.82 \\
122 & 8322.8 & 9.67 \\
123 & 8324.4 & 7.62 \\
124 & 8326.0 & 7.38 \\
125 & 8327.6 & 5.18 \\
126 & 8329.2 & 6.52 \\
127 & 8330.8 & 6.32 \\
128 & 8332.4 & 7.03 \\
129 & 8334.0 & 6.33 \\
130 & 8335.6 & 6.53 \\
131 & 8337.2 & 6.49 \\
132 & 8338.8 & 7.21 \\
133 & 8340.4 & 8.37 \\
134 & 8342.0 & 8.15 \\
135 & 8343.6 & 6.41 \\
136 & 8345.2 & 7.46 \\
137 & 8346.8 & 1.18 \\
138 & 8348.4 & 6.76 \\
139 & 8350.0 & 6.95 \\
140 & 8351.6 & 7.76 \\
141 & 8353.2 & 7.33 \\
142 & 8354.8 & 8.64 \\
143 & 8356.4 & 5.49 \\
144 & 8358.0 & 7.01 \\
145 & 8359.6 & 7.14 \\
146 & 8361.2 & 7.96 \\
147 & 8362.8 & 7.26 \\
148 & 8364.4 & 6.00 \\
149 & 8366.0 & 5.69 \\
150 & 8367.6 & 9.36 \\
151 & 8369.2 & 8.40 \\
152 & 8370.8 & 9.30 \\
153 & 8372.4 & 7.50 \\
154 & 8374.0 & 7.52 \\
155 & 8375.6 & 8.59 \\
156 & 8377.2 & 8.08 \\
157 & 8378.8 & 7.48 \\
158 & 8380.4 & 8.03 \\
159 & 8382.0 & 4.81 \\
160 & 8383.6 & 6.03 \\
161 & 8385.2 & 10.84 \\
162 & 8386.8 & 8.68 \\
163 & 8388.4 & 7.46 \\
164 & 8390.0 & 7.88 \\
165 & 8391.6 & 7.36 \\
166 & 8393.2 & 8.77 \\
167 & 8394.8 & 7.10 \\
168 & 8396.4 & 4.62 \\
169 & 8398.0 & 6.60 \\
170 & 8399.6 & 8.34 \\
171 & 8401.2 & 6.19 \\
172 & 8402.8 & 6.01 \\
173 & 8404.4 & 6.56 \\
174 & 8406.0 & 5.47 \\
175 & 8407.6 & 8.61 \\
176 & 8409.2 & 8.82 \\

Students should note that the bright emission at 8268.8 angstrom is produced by [S II] 6716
